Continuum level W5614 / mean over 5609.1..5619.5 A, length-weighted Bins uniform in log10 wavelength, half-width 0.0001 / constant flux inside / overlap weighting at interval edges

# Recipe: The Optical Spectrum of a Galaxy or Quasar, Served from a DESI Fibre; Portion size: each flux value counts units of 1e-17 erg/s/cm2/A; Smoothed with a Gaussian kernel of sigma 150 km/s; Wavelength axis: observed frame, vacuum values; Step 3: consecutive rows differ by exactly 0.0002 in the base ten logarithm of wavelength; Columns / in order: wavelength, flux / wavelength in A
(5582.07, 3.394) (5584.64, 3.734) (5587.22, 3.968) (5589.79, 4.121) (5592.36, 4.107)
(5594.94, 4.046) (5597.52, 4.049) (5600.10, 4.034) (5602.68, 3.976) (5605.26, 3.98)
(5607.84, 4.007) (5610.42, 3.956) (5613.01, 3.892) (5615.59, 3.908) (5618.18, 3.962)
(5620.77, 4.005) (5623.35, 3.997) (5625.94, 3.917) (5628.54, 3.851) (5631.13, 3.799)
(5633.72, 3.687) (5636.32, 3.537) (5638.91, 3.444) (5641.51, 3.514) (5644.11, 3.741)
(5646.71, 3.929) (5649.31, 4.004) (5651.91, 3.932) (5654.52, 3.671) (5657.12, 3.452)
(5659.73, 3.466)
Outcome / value 3.93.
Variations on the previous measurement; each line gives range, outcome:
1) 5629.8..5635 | 3.75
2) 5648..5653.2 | 3.97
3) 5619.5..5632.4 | 3.91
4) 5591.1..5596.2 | 4.07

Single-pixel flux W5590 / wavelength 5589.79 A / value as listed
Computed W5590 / 4.121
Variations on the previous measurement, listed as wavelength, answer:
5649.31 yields 4.004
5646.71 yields 3.929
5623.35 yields 3.997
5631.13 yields 3.799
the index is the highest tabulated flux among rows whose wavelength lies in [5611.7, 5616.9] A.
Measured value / 3.908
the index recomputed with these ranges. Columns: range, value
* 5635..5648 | 3.929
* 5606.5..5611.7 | 4.007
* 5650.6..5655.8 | 3.932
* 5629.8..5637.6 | 3.799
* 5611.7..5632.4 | 4.005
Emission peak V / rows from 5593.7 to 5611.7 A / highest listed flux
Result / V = 4.049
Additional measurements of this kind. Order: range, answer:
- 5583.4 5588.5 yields 3.968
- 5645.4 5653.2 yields 4.004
